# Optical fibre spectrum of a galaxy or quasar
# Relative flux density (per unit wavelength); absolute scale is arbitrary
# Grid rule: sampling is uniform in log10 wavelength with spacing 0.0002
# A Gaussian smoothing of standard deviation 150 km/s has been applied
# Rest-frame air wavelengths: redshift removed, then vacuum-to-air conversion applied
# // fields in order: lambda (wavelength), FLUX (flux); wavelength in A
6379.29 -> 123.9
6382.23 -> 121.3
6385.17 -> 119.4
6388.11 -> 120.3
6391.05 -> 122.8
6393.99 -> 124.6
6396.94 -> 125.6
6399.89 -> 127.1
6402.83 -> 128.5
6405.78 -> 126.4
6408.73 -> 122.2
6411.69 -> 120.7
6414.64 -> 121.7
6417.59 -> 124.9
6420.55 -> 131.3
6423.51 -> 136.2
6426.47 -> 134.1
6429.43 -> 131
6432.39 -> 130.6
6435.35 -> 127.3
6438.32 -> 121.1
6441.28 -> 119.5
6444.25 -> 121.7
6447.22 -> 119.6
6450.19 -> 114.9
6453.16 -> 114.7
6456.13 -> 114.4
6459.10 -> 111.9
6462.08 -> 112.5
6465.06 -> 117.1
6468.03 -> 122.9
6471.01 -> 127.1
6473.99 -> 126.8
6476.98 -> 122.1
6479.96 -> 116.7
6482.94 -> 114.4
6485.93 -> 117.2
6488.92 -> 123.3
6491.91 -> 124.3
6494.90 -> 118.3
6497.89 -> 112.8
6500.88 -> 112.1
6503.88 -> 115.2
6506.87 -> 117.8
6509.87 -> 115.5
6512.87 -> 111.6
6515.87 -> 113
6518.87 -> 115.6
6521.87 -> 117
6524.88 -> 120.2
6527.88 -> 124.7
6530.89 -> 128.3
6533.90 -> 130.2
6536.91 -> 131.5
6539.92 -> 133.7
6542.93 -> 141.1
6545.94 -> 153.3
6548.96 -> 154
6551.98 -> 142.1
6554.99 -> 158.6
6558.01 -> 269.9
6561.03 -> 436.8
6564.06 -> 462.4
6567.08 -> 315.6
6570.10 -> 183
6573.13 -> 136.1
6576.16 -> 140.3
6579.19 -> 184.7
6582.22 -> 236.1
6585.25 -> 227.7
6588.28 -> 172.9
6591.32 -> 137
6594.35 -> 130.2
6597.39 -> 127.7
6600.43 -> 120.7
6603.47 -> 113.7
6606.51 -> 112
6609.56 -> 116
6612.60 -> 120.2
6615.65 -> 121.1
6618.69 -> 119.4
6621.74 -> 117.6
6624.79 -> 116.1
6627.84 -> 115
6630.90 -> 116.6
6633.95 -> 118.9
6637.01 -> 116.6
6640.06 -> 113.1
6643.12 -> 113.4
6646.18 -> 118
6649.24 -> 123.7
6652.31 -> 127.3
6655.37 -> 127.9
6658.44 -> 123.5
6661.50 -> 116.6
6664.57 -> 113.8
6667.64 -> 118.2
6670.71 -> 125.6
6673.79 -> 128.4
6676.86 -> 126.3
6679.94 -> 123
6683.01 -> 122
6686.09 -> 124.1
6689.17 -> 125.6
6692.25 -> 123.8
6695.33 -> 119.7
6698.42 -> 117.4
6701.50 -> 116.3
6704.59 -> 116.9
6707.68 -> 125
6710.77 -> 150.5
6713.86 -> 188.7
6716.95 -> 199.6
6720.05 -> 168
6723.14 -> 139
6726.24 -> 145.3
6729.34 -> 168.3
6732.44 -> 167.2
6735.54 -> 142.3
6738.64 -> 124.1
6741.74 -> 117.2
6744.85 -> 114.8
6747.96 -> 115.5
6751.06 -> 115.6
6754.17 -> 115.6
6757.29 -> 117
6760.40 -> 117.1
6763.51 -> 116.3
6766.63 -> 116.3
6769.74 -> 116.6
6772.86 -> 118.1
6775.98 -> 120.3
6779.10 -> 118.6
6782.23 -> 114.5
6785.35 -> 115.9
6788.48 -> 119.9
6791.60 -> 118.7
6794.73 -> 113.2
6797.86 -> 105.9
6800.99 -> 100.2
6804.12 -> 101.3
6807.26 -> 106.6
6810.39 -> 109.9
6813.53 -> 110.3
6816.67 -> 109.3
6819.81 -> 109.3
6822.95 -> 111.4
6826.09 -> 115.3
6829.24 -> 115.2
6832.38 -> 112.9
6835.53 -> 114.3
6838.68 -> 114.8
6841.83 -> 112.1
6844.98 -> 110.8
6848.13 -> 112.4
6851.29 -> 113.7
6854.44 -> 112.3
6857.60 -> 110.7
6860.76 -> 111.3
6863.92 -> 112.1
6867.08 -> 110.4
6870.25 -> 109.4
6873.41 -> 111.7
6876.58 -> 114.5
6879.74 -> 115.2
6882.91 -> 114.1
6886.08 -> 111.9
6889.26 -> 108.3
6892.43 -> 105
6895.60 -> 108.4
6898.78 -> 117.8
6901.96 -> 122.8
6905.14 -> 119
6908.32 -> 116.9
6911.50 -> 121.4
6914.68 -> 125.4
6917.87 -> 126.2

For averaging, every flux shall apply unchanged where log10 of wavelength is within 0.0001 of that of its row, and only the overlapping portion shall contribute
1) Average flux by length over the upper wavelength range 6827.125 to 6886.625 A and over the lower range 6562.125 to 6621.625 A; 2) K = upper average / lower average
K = 0.7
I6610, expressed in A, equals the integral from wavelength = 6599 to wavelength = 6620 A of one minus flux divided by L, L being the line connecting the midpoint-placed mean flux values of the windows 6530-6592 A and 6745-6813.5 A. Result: 7.4 A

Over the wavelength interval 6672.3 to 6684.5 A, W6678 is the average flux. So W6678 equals 125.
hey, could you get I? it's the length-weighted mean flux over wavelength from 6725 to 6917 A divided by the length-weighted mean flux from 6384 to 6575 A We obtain 0.8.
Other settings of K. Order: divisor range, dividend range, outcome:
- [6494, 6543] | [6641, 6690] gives 1.01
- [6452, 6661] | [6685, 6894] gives 0.84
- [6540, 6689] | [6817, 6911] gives 0.74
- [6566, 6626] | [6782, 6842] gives 0.74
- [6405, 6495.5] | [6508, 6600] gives 1.43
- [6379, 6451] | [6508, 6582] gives 1.42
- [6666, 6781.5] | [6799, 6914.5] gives 0.86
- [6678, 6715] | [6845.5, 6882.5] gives 0.87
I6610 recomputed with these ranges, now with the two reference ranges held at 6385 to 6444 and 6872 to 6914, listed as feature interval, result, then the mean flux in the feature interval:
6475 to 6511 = 1.9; 118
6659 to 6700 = -0.8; 122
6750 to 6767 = 0.2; 116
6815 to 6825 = 0.5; 110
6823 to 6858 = 0.8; 113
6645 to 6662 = -0.4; 123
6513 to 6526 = 0.8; 116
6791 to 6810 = 1.6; 107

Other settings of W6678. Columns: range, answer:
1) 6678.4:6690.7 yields 124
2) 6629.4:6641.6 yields 116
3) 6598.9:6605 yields 117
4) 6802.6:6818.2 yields 107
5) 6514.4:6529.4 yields 118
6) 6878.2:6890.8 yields 112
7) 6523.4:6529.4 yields 123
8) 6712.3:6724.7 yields 174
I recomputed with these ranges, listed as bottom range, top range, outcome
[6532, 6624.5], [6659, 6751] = 0.77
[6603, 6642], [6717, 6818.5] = 1.05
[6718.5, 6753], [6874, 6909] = 0.83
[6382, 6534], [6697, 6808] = 1.05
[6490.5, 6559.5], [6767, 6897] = 0.84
